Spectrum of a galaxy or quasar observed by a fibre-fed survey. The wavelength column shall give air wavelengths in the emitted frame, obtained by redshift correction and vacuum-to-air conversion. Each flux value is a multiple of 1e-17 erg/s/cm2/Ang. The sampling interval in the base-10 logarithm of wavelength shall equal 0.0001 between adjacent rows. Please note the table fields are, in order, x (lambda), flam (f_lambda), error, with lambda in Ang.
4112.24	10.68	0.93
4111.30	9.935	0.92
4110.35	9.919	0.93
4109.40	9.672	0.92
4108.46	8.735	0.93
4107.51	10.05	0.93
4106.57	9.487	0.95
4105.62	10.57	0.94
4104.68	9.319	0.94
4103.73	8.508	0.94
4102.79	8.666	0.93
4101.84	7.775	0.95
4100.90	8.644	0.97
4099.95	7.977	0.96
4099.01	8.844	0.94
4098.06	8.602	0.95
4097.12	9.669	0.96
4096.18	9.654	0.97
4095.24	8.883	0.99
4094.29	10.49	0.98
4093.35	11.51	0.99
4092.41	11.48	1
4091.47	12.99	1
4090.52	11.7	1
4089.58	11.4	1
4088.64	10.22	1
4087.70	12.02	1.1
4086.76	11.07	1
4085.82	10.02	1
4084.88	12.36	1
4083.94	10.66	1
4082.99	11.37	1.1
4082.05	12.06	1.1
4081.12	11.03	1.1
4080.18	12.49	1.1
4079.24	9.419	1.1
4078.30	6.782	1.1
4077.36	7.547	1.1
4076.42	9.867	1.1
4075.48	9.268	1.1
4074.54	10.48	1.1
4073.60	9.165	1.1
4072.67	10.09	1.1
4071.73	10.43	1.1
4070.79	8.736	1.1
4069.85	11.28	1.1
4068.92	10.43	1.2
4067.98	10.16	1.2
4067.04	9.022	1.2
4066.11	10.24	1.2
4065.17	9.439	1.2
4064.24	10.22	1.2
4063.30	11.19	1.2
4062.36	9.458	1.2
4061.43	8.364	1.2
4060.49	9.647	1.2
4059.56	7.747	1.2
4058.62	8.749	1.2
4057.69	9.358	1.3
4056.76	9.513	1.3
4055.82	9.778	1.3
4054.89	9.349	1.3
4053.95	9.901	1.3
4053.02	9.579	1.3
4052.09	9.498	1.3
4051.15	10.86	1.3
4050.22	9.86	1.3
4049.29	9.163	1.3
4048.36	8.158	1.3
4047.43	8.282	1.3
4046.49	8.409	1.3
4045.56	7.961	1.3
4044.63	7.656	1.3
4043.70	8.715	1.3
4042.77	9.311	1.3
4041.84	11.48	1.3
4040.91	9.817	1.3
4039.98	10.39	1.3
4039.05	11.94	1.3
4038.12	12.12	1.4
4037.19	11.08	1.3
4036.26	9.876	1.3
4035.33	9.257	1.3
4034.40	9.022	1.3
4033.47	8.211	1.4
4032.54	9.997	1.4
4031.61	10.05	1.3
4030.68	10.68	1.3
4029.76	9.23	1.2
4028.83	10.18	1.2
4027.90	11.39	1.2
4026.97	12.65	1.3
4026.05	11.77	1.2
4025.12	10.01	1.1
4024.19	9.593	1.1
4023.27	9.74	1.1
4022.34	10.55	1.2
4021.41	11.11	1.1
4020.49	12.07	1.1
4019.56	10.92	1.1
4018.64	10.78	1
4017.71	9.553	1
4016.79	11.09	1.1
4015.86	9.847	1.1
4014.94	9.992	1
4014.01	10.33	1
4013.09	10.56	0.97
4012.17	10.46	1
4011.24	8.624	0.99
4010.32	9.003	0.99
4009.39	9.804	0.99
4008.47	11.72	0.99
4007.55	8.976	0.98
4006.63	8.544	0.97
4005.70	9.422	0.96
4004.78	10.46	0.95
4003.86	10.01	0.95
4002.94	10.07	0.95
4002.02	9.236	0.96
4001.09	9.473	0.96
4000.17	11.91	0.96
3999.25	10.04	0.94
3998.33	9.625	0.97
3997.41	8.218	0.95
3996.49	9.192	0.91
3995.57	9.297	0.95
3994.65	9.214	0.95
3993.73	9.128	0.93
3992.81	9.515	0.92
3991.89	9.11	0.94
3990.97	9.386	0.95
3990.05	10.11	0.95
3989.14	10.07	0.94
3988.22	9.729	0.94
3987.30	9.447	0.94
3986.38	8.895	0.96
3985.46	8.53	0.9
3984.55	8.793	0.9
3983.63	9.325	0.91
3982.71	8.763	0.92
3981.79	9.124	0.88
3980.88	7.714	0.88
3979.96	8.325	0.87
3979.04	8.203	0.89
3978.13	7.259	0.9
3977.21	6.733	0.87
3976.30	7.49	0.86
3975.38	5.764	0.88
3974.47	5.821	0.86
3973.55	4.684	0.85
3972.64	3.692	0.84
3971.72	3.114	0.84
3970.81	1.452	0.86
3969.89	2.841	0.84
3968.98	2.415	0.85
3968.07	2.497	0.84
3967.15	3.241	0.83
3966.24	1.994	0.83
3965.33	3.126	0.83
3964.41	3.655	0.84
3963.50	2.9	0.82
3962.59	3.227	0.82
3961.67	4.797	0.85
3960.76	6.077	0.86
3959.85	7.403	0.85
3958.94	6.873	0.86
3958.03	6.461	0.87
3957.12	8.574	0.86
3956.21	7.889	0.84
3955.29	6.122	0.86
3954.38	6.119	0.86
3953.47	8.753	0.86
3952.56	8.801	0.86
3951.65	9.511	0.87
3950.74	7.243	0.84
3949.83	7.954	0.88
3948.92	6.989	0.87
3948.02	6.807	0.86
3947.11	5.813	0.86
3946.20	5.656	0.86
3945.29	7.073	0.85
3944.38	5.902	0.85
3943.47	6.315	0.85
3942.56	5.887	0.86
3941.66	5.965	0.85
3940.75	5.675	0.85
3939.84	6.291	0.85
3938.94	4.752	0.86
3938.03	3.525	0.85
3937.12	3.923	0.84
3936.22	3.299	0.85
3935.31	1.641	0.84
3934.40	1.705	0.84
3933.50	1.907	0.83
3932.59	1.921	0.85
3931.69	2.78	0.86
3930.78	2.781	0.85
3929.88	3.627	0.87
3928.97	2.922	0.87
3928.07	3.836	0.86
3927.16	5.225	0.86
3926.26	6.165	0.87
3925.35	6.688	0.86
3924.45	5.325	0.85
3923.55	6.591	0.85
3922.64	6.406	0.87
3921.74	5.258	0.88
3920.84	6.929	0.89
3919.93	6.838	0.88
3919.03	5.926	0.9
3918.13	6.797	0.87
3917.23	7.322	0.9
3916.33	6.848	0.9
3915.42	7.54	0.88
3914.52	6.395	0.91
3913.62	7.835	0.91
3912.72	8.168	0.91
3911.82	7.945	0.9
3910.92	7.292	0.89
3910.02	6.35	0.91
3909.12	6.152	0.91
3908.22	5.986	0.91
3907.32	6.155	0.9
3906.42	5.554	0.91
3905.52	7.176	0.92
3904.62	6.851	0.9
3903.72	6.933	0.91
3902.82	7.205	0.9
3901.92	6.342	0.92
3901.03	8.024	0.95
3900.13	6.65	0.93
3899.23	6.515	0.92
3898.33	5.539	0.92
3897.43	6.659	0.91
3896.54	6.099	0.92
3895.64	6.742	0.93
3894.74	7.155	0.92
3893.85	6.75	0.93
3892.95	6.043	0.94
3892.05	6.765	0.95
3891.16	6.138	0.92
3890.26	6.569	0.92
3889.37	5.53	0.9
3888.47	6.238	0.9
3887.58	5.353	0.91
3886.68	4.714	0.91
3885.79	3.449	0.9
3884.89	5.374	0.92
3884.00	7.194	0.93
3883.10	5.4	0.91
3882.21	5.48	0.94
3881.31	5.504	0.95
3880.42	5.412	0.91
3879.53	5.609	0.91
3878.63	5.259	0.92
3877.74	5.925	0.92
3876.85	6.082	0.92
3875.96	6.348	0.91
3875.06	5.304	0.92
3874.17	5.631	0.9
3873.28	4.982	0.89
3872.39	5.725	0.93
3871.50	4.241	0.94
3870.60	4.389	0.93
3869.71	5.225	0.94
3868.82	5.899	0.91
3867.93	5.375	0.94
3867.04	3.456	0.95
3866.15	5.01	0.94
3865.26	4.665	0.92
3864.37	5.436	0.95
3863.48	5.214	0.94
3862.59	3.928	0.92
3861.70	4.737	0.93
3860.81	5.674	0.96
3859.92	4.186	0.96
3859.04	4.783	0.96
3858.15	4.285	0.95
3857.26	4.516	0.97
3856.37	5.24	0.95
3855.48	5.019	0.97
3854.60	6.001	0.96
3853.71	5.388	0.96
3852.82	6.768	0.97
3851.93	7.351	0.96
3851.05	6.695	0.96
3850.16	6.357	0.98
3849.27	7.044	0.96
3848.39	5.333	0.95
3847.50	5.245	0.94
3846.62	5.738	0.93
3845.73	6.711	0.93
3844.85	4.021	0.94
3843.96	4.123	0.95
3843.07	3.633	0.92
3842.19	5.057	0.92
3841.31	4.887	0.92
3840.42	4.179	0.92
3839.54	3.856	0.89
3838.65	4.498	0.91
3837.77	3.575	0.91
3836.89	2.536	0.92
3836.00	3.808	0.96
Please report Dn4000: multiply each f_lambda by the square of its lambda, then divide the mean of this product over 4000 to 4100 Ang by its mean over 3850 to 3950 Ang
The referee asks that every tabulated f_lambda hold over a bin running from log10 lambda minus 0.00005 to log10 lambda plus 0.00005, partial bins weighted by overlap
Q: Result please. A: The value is 1.9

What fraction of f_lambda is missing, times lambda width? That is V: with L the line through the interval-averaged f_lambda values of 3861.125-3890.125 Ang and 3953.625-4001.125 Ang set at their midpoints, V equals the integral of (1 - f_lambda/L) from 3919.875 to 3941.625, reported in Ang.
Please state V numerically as 6.3 Ang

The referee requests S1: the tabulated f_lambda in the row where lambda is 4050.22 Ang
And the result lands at 9.86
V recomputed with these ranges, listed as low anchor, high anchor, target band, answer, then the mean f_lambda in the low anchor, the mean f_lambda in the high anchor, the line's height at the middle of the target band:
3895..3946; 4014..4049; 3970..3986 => 2.69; 5.72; 10.1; 7.97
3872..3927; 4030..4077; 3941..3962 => 1.44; 6.28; 9.66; 7.42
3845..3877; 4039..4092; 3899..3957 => 7.09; 5.37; 9.92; 6.86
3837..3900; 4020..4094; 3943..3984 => 9.25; 5.41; 10.1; 7.77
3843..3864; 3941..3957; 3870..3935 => 3.95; 5.36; 7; 6.2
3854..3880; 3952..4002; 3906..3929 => -1.46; 5.11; 7.08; 6.02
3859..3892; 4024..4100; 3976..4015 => -4.53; 5.31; 9.99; 8.32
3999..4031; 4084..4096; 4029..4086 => 5.22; 10.3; 11.1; 10.8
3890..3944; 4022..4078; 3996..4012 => -2.50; 5.77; 9.75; 8.38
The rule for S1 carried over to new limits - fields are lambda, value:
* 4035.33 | 9.257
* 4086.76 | 11.07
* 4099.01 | 8.844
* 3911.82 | 7.945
